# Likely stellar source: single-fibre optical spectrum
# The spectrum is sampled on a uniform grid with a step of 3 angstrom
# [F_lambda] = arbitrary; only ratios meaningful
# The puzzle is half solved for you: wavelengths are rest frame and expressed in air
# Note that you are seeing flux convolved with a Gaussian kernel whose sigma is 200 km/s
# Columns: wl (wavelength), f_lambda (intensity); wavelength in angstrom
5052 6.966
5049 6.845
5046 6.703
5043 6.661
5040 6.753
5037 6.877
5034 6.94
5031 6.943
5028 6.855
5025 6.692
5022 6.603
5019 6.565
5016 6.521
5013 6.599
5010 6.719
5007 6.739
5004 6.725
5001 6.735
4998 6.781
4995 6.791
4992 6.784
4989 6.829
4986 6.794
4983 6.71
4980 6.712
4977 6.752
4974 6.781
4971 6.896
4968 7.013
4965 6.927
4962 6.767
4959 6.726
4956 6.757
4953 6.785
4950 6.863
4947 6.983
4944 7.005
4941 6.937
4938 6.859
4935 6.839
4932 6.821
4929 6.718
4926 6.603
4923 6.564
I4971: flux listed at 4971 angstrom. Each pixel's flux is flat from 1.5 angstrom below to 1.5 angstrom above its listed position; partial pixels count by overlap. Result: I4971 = 6.896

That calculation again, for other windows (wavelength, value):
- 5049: 6.845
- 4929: 6.718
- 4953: 6.785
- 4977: 6.752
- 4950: 6.863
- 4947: 6.983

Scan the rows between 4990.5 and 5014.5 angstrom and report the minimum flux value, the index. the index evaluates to 6.599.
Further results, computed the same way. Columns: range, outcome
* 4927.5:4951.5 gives 6.718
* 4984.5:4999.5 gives 6.781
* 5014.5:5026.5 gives 6.521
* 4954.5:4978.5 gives 6.726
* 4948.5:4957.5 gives 6.757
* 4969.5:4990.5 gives 6.71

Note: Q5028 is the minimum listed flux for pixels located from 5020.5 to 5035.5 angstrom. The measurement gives 6.603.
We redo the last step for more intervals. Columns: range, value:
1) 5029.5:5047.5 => 6.661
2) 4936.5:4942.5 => 6.859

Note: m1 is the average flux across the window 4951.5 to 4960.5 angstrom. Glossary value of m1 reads 6.76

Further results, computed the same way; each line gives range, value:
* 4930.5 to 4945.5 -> 6.89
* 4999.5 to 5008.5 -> 6.73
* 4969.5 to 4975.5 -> 6.84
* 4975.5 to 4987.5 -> 6.74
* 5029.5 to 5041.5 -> 6.88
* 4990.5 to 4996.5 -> 6.79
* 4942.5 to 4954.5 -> 6.91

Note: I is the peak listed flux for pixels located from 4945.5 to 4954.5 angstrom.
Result 6.983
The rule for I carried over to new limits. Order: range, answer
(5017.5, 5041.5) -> 6.943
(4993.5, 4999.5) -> 6.791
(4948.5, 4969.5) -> 7.013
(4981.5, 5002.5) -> 6.829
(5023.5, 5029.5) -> 6.855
